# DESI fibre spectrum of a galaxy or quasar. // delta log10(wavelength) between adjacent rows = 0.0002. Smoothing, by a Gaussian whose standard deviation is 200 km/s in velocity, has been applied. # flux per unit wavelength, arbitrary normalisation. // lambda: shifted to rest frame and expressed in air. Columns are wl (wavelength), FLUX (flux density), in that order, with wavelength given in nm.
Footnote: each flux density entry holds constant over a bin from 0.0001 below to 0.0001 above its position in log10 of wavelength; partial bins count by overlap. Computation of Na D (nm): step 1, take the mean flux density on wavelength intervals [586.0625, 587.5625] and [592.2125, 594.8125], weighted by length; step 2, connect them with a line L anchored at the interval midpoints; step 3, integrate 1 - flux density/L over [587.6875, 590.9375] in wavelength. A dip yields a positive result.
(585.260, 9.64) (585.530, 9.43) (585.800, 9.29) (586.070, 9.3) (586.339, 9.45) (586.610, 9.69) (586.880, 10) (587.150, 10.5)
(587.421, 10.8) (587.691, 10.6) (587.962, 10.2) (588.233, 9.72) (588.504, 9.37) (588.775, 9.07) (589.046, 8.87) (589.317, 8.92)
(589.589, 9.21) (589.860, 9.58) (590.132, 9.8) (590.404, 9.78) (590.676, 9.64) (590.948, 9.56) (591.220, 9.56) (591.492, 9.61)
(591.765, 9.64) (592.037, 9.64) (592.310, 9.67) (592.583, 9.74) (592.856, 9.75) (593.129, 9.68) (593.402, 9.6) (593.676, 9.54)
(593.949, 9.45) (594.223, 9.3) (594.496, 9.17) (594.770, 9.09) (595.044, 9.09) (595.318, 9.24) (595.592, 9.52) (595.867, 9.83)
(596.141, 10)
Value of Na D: 0.10 nm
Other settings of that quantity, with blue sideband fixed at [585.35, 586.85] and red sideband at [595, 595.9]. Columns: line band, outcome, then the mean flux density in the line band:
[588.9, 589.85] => 0.04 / 9.08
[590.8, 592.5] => -0.03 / 9.62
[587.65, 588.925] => -0.04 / 9.72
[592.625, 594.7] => -0.02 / 9.5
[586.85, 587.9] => -0.12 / 10.5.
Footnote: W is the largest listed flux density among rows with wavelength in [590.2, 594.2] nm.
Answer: 9.78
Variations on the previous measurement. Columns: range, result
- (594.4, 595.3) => 9.17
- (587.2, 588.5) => 10.8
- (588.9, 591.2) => 9.8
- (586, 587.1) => 10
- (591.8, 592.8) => 9.74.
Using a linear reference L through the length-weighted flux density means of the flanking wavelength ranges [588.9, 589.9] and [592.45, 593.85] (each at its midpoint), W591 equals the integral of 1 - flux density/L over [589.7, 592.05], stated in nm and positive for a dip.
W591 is -0.080 nm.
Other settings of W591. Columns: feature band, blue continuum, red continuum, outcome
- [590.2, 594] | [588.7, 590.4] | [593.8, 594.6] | -0.14 nm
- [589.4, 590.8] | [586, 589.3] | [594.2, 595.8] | 0.00 nm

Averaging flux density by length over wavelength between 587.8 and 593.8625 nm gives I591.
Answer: 9.56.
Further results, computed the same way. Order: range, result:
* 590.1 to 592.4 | 9.65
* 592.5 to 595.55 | 9.42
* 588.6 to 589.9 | 9.11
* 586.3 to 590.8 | 9.72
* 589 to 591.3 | 9.46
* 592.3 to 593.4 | 9.7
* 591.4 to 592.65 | 9.65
